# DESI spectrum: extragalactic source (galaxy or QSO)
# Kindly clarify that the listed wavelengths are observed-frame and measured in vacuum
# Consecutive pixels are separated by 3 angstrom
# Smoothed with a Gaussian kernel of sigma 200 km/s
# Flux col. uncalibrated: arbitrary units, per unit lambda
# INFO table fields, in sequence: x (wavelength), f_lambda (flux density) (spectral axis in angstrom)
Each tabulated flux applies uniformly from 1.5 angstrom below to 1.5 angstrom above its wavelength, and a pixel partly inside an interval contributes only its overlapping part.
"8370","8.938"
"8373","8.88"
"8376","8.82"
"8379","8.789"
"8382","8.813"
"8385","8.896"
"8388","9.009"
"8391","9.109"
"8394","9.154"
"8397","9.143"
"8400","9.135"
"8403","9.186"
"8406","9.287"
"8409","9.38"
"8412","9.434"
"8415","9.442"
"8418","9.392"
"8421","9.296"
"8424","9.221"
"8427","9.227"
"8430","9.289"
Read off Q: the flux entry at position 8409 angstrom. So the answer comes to 9.38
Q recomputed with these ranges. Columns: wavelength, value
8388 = 9.009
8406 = 9.287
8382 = 8.813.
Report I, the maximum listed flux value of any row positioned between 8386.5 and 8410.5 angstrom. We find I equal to 9.38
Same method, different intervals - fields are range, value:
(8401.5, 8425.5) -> 9.442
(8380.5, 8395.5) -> 9.154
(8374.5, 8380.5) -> 8.82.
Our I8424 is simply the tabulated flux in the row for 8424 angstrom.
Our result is 9.221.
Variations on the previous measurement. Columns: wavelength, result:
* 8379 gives 8.789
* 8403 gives 9.186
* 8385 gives 8.896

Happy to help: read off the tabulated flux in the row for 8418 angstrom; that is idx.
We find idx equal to 9.392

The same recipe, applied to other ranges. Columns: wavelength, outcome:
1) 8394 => 9.154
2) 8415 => 9.442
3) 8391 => 9.109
